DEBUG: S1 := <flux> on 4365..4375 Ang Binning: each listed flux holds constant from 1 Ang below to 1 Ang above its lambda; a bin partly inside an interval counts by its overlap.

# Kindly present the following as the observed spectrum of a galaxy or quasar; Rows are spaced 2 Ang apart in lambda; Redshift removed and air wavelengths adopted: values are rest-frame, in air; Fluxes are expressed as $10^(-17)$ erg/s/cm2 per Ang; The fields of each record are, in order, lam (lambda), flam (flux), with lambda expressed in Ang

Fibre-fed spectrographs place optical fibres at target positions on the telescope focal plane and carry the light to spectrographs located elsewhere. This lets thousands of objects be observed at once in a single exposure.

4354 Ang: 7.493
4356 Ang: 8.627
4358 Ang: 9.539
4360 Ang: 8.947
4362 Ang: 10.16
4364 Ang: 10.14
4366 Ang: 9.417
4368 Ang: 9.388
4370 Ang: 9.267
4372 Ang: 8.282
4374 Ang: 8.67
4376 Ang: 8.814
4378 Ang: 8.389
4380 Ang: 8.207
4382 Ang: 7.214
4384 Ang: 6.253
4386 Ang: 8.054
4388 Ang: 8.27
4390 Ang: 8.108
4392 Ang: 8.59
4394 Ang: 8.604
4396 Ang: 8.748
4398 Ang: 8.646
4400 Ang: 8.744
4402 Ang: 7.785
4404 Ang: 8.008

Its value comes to 9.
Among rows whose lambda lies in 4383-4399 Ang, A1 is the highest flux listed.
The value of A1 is 8.748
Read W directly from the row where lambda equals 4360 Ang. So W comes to 8.947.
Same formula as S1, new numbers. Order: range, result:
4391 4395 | 8.6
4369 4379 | 8.68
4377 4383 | 7.94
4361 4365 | 10.2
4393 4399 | 8.67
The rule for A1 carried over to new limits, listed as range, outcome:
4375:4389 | 8.814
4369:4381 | 9.267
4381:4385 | 7.214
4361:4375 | 10.16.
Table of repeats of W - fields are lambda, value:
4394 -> 8.604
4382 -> 7.214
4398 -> 8.646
